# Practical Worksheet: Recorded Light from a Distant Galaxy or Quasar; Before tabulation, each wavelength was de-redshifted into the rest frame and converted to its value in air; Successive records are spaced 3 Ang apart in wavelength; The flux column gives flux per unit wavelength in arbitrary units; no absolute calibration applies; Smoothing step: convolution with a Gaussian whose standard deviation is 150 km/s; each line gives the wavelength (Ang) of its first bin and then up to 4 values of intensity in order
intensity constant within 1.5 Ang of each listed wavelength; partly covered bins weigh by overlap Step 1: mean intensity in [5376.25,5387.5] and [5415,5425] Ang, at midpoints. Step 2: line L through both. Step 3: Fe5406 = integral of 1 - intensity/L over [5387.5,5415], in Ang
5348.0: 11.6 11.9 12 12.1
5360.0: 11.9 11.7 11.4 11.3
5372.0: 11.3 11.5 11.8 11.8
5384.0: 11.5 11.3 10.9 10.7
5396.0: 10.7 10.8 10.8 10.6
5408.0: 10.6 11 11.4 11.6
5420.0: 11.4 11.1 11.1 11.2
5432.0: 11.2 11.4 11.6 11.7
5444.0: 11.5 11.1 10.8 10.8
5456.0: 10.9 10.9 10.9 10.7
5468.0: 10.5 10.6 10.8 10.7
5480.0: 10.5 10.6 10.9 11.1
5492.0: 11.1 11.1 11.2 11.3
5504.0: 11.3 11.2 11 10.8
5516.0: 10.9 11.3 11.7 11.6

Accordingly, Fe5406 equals 1.5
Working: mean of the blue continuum 11.6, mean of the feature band 10.8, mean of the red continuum 11.4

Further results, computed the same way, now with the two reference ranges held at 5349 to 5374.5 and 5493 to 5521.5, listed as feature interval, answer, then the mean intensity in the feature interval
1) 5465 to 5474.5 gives 0.6 Ang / 10.6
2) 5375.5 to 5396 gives 0.5 Ang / 11.3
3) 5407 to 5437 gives 0.6 Ang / 11.2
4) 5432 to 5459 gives 0.4 Ang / 11.2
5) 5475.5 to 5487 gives 0.6 Ang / 10.7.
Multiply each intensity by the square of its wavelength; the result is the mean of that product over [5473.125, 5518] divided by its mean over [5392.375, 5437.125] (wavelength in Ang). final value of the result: 1.0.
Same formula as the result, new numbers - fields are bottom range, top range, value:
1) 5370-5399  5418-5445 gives 1.03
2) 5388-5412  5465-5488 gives 1.02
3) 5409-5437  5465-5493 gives 0.97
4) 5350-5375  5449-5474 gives 0.96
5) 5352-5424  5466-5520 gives 1.01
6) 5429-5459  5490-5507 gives 1.02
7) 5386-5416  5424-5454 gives 1.05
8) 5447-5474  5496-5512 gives 1.05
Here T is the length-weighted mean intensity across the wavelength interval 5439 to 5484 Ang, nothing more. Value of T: 10.9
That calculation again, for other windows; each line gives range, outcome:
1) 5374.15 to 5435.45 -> 11.2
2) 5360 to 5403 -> 11.3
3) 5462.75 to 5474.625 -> 10.7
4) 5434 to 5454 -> 11.3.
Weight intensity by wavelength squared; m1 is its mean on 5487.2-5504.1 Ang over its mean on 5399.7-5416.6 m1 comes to 1.1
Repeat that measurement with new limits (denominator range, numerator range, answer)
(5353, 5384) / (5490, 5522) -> 1.01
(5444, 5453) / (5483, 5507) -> 1.03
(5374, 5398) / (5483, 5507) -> 1.03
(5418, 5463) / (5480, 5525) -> 1.02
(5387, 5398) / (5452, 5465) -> 1.03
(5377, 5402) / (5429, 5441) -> 1.04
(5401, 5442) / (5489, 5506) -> 1.03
